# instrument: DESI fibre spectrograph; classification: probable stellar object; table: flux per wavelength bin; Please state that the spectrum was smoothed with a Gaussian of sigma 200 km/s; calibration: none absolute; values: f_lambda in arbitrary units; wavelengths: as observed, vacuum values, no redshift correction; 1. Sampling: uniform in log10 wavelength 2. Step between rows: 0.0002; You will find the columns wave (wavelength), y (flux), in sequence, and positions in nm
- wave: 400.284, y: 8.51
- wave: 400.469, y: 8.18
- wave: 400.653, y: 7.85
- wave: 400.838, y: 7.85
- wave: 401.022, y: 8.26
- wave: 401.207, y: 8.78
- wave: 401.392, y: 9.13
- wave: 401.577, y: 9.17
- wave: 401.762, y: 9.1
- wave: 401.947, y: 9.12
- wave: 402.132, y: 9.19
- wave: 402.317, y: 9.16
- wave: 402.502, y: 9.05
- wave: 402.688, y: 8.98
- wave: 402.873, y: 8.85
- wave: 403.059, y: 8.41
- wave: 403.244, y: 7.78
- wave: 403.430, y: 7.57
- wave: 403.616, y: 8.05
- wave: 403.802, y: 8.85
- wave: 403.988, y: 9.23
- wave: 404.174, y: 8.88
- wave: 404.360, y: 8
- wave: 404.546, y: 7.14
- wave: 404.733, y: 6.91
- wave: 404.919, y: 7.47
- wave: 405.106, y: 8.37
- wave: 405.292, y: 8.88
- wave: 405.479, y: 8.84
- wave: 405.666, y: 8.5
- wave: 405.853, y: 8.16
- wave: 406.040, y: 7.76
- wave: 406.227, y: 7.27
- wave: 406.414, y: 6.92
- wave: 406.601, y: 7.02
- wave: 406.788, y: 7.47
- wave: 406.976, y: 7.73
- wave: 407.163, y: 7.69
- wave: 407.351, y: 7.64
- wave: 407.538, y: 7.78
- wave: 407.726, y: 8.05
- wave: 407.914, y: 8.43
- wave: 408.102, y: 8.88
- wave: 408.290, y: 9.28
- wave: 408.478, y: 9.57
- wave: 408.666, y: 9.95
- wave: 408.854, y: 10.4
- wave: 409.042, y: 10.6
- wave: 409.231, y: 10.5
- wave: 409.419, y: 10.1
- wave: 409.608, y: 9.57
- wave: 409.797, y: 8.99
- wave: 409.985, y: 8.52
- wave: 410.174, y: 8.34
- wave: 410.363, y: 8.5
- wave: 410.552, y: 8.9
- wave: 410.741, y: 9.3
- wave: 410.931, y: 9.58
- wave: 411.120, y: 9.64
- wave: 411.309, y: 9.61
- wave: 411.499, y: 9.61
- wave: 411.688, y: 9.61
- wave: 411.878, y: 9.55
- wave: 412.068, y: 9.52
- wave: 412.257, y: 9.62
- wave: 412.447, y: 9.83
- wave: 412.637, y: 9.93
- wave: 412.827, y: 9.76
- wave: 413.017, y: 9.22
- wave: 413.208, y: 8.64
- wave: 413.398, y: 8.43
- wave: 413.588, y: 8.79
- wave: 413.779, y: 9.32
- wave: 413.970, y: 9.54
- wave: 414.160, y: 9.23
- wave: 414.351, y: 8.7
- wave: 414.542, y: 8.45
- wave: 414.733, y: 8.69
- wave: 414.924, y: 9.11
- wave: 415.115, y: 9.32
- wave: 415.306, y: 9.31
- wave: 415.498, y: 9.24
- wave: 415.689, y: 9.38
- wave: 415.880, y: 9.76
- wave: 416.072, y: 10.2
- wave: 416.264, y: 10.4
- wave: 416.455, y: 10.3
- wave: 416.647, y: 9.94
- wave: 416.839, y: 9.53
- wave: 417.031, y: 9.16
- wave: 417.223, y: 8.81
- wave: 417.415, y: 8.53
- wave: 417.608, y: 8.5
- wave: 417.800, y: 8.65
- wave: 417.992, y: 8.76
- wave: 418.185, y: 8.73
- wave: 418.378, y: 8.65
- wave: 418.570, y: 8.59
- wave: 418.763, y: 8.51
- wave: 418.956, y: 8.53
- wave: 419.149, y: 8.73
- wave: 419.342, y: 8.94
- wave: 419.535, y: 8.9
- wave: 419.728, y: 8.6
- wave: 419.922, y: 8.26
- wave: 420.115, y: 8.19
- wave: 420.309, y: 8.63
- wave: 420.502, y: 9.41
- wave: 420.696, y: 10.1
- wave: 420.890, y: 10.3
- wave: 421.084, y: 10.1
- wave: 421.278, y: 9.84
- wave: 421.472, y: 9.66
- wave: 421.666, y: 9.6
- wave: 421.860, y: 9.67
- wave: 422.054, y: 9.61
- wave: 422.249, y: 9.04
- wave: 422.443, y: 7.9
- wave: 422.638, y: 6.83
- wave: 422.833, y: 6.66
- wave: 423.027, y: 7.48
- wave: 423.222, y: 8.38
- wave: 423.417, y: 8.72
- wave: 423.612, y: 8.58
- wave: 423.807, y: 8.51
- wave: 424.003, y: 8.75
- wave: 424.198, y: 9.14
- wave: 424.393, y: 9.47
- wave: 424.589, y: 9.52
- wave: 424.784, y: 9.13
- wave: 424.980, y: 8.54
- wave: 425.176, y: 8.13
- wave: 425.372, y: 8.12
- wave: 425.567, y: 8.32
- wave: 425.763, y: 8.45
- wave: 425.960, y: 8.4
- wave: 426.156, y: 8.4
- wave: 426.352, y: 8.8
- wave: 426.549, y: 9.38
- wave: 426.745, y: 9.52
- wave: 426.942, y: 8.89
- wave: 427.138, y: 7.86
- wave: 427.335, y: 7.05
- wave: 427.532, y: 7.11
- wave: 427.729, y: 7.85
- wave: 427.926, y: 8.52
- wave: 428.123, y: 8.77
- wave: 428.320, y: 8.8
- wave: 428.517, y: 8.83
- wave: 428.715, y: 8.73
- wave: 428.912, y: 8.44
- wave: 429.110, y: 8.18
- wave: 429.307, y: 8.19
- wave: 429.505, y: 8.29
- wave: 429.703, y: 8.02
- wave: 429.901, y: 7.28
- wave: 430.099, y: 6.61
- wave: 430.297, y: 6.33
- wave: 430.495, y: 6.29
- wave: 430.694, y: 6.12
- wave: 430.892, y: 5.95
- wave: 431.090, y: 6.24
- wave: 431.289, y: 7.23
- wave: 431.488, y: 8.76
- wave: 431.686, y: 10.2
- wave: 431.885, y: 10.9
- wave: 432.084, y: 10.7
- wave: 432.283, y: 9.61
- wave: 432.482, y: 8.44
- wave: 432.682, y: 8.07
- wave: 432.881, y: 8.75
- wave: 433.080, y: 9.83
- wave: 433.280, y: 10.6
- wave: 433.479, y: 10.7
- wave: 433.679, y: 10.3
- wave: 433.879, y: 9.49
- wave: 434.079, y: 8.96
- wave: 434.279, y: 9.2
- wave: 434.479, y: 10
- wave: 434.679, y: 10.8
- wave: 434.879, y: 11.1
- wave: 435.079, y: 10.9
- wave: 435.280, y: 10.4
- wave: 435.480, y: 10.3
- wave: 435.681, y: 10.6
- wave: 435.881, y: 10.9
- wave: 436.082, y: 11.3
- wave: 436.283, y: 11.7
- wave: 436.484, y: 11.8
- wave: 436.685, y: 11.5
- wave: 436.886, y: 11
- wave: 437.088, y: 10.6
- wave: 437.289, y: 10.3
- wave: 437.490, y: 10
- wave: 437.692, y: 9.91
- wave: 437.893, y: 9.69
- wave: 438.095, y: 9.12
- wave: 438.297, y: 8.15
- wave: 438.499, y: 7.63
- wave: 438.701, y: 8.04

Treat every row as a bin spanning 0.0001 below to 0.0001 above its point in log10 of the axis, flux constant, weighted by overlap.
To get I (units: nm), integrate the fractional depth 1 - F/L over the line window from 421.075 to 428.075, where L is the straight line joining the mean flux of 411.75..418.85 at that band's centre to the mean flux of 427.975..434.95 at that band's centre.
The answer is 0.26 nm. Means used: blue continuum 9.21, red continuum 8.7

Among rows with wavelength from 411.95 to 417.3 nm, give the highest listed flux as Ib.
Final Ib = 10.4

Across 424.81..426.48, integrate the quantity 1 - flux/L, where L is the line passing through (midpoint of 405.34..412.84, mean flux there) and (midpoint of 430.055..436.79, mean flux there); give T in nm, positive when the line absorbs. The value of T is 0.15 nm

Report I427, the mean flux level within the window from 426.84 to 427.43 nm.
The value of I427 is 7.95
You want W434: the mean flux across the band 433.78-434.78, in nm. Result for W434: 9.69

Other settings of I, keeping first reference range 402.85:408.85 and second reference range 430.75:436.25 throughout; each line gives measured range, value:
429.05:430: 0.15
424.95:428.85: 0.37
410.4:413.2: -0.33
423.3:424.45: 0.04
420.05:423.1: 0.02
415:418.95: -0.19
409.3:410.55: -0.09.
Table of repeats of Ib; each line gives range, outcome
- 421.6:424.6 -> 9.67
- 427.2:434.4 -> 10.9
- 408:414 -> 10.6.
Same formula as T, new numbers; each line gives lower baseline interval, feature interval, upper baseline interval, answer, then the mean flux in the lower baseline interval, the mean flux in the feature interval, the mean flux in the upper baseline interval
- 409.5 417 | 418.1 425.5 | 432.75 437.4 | 0.74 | 9.33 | 8.8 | 10.5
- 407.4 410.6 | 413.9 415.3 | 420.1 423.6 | 0.01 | 9.18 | 9.02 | 8.9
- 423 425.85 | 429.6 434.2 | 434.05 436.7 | 0.72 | 8.65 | 8.5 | 10.7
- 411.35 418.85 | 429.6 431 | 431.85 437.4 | 0.47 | 9.23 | 6.66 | 10.3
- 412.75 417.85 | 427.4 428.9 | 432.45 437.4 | 0.24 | 9.22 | 8.35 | 10.3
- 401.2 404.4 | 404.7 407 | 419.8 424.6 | 0.25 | 8.75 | 7.82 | 8.88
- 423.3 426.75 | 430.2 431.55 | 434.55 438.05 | 0.43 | 8.75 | 6.65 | 10.7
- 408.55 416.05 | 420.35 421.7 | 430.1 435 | -0.10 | 9.37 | 9.82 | 8.91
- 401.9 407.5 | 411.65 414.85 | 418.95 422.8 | -0.23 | 8.15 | 9.22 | 9.01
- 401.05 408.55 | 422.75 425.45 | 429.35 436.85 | 0.14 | 8.32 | 8.52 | 9.32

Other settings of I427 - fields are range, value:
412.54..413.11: 9.64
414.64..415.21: 9.04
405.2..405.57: 8.85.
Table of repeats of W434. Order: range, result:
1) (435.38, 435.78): 10.4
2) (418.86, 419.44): 8.74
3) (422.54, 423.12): 6.99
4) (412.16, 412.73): 9.8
